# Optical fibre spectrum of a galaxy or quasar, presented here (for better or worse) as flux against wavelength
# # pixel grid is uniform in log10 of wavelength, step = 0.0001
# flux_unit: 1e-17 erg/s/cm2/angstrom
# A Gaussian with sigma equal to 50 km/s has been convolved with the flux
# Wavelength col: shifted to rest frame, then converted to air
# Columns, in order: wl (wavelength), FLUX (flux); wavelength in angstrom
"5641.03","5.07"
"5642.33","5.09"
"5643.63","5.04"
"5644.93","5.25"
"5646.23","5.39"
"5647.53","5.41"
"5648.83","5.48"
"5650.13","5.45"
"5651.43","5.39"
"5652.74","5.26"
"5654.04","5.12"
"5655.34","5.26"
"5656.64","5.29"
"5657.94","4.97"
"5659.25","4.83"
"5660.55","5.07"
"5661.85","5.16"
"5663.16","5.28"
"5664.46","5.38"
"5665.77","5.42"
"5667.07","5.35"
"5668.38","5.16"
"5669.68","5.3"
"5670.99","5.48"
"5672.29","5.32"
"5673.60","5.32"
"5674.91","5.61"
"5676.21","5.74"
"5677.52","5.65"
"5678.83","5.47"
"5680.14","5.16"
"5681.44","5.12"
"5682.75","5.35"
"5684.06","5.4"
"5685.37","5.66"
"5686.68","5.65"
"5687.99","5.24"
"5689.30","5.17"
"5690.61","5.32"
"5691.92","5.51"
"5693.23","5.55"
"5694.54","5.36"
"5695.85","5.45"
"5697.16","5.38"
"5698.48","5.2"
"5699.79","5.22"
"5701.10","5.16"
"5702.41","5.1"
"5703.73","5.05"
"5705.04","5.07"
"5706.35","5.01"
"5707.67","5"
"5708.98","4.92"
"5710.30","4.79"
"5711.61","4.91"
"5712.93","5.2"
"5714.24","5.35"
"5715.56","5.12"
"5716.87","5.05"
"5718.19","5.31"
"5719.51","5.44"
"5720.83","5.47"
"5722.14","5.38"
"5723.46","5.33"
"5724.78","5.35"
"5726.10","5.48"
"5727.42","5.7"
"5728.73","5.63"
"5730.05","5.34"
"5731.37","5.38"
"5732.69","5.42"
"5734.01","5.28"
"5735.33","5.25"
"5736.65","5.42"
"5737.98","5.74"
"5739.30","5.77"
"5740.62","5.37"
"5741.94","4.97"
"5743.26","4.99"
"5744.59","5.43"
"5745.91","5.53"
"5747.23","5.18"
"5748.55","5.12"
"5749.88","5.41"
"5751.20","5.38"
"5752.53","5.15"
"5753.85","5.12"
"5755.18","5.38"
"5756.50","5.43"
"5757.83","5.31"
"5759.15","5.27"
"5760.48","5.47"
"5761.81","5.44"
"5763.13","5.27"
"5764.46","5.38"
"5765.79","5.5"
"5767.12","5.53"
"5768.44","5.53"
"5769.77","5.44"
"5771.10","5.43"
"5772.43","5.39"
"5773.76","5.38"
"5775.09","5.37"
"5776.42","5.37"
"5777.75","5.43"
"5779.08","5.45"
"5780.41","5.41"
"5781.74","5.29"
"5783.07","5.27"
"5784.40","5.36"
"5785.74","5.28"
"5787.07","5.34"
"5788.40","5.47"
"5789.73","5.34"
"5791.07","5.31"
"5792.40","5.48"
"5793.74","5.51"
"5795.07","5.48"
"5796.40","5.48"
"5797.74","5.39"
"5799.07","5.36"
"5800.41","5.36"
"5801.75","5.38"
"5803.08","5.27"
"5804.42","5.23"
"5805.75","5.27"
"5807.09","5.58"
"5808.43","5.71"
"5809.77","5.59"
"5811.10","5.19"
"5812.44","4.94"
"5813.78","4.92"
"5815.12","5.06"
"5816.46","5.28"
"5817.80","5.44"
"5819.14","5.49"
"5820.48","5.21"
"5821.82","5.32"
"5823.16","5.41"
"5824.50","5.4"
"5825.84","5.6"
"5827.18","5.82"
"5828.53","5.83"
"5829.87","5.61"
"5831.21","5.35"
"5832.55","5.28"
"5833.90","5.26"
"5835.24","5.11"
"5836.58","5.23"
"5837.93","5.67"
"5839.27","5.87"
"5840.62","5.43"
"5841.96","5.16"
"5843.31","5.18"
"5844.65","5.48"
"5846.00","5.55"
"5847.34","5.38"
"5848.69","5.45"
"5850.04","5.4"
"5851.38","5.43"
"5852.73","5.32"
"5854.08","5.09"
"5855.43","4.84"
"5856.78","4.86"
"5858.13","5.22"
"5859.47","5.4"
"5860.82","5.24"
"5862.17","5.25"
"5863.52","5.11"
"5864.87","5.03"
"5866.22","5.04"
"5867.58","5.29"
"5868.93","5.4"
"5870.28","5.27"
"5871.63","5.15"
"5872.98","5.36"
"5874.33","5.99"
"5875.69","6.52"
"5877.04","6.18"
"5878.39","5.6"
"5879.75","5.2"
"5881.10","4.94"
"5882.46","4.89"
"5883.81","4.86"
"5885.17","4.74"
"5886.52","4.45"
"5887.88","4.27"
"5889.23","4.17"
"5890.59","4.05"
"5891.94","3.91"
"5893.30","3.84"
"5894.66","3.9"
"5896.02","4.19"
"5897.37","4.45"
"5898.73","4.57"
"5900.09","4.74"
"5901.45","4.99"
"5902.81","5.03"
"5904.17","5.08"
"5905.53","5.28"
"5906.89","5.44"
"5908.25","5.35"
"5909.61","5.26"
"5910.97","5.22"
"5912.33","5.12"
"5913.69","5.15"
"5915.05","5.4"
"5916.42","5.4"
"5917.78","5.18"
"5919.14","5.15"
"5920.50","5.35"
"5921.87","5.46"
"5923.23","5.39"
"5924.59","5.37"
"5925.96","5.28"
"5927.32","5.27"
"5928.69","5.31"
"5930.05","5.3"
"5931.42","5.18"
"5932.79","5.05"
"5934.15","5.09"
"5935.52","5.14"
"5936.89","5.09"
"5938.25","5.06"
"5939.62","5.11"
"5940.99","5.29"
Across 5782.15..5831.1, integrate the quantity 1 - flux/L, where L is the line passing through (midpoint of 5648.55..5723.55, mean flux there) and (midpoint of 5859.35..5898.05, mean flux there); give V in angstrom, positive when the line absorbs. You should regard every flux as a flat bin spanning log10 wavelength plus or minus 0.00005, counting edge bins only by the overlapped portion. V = -3.1 angstrom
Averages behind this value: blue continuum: 5.28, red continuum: 4.95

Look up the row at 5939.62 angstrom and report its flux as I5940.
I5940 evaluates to 5.11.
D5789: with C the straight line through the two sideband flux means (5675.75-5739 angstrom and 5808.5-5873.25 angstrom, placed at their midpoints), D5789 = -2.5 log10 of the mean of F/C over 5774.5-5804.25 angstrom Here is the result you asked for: -0.01 mag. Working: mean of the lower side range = 5.32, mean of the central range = 5.38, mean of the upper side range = 5.32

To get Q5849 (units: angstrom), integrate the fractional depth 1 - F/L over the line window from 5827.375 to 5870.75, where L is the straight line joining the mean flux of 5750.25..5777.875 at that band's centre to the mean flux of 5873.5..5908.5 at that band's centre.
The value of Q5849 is -2.4 angstrom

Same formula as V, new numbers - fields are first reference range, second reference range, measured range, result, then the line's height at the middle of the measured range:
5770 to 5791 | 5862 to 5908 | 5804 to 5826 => -0.4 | 5.23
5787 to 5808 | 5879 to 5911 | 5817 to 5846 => -1.6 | 5.15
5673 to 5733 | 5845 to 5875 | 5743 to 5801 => -0.8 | 5.3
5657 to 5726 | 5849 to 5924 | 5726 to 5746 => -0.7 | 5.23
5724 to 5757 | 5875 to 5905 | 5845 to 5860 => -1.1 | 4.91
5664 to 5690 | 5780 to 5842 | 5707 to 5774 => 0.8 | 5.39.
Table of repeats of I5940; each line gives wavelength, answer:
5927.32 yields 5.27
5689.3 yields 5.17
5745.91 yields 5.53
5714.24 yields 5.35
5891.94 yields 3.91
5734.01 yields 5.28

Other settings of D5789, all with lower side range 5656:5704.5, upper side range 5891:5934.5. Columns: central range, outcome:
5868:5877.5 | -0.12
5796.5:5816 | -0.03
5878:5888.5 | 0.05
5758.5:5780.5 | -0.04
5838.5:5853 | -0.07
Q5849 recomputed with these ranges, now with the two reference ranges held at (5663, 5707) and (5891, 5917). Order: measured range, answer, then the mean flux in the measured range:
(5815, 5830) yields -1.3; 5.46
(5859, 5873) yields -0.8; 5.22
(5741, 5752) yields -0.1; 5.25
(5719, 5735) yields -0.6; 5.43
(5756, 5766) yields -0.4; 5.38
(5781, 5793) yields -0.6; 5.35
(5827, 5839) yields -1.1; 5.46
